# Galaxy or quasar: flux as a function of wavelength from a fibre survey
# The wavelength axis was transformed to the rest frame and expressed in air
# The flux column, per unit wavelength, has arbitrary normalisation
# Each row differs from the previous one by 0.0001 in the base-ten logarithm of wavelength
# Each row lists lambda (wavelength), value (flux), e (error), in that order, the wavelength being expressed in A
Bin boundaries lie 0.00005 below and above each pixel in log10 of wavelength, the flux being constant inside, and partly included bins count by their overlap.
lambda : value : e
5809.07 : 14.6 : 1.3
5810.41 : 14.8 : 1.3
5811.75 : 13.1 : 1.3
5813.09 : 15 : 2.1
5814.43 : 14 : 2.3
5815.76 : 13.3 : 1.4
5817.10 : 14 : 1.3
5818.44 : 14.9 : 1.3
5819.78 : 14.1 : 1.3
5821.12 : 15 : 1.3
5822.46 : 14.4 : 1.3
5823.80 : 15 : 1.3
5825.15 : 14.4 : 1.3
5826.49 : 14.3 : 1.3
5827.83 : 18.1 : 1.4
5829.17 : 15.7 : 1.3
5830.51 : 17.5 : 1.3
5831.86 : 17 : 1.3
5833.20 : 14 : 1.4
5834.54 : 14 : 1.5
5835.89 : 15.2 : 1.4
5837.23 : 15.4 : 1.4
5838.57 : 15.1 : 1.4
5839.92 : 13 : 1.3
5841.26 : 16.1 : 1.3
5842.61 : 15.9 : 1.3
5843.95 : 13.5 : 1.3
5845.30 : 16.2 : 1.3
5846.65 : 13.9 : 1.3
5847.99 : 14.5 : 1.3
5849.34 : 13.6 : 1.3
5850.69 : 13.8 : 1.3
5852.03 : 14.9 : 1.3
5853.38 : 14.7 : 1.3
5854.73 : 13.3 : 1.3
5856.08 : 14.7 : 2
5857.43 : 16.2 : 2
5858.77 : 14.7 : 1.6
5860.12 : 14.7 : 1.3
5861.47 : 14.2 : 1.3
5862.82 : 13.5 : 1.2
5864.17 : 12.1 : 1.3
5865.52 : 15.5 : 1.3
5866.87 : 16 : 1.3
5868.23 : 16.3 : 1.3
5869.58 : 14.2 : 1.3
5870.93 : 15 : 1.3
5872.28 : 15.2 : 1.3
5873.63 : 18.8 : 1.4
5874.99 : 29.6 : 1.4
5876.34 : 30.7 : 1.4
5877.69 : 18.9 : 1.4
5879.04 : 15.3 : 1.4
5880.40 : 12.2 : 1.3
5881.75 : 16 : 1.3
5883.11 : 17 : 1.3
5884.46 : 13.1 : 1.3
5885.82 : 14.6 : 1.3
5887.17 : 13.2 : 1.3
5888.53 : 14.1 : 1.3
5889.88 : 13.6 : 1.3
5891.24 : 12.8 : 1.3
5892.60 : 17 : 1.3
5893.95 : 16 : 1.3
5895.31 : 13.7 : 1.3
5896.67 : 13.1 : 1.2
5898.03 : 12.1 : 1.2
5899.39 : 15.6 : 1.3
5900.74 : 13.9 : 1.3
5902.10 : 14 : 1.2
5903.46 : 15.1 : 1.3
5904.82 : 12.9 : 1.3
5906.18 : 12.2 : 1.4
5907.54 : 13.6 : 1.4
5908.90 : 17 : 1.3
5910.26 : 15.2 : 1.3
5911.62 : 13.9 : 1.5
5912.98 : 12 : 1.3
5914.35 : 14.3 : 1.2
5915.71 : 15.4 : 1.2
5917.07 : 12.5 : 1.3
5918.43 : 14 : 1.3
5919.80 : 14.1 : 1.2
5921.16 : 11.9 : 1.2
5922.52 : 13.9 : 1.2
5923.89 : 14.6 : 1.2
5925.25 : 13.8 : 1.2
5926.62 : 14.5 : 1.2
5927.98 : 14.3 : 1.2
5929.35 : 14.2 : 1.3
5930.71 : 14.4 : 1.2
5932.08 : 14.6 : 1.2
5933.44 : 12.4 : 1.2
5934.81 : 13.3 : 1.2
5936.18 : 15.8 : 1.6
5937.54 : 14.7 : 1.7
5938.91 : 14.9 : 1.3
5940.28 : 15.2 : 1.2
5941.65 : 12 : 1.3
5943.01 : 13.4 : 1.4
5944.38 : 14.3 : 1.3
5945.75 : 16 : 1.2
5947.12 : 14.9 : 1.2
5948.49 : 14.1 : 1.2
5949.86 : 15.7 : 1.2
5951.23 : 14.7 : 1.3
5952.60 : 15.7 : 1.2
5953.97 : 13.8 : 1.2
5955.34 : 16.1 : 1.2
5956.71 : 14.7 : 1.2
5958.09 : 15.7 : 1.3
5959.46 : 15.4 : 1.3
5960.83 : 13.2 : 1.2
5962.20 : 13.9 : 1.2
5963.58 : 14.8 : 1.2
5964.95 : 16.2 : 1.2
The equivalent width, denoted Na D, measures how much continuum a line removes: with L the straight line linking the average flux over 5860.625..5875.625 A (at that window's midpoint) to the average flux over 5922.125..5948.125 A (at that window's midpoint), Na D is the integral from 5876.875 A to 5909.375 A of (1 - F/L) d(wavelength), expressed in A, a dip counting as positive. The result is 2.2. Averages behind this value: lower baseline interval 16.3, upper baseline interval 14.3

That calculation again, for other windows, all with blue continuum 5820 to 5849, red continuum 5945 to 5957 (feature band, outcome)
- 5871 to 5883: -3.3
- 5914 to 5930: 1.2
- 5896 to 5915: 1.5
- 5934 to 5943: 0.5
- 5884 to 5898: 1.0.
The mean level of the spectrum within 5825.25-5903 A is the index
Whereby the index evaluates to 15.4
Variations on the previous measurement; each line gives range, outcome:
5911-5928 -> 13.8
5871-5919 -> 15.4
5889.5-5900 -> 14.2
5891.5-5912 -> 14.3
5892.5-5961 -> 14.3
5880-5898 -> 14.3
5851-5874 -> 14.9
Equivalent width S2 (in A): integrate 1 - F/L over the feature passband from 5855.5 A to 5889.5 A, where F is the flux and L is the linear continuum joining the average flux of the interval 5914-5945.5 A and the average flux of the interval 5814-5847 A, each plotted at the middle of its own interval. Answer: -3.8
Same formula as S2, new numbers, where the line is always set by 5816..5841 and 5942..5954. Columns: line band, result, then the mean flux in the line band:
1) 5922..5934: 0.55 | 14.1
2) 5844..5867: 0.82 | 14.4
